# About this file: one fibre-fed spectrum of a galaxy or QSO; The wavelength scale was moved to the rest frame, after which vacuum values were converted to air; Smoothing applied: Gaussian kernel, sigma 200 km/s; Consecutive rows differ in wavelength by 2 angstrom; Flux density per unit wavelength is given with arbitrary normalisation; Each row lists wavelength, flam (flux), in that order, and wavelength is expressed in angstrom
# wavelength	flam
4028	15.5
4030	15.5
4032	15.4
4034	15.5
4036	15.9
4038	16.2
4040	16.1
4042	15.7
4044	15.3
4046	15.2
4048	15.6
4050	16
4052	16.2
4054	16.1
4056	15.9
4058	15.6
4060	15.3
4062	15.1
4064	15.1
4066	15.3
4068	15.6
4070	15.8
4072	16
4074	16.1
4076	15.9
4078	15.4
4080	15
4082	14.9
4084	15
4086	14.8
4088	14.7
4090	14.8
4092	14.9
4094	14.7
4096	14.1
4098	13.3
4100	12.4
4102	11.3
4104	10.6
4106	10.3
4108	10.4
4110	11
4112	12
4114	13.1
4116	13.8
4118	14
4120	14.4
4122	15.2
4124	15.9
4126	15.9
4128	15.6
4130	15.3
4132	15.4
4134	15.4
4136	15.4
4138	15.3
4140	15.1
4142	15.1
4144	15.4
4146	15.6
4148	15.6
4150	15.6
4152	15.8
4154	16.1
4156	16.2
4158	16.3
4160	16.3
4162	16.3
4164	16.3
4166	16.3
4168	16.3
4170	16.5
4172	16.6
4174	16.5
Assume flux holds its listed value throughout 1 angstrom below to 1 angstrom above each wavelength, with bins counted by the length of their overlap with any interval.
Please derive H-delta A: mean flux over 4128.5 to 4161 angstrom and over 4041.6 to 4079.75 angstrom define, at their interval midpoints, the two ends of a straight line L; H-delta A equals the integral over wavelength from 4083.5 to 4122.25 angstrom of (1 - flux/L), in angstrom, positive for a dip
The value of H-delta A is 6.06 angstrom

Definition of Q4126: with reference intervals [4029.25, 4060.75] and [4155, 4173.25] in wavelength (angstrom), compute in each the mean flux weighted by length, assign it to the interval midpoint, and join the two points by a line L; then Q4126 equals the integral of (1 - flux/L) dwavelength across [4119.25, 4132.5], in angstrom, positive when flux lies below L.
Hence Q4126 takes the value 0.6 angstrom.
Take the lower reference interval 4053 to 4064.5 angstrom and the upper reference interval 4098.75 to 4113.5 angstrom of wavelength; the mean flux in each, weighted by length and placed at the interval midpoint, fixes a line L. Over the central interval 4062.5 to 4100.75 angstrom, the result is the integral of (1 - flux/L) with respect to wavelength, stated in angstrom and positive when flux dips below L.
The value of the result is -4.3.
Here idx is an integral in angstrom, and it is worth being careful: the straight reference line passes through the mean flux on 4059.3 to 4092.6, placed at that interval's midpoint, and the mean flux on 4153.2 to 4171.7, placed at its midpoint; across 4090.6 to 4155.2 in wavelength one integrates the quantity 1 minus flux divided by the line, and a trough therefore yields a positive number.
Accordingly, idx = 6.7 angstrom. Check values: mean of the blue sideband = 15.3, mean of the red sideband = 16.3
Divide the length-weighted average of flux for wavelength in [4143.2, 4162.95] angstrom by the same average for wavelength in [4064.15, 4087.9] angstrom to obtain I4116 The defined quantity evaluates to 1.0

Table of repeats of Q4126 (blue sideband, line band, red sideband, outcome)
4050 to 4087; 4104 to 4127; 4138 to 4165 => 3.7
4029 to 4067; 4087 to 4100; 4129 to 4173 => 1.2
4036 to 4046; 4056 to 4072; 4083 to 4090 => -0.2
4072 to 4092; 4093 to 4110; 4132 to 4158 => 3.6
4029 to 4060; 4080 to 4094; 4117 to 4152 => 0.6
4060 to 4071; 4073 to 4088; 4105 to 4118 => -1.1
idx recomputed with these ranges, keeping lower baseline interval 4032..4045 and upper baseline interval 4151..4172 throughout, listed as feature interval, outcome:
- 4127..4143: 0.82 angstrom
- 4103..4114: 3.41 angstrom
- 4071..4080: 0.08 angstrom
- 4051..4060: -0.03 angstrom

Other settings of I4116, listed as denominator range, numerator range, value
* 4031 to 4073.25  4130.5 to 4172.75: 1.01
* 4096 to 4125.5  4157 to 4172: 1.28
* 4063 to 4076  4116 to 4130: 0.96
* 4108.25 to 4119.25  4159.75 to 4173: 1.29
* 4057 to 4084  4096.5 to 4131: 0.86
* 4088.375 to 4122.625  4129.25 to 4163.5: 1.21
